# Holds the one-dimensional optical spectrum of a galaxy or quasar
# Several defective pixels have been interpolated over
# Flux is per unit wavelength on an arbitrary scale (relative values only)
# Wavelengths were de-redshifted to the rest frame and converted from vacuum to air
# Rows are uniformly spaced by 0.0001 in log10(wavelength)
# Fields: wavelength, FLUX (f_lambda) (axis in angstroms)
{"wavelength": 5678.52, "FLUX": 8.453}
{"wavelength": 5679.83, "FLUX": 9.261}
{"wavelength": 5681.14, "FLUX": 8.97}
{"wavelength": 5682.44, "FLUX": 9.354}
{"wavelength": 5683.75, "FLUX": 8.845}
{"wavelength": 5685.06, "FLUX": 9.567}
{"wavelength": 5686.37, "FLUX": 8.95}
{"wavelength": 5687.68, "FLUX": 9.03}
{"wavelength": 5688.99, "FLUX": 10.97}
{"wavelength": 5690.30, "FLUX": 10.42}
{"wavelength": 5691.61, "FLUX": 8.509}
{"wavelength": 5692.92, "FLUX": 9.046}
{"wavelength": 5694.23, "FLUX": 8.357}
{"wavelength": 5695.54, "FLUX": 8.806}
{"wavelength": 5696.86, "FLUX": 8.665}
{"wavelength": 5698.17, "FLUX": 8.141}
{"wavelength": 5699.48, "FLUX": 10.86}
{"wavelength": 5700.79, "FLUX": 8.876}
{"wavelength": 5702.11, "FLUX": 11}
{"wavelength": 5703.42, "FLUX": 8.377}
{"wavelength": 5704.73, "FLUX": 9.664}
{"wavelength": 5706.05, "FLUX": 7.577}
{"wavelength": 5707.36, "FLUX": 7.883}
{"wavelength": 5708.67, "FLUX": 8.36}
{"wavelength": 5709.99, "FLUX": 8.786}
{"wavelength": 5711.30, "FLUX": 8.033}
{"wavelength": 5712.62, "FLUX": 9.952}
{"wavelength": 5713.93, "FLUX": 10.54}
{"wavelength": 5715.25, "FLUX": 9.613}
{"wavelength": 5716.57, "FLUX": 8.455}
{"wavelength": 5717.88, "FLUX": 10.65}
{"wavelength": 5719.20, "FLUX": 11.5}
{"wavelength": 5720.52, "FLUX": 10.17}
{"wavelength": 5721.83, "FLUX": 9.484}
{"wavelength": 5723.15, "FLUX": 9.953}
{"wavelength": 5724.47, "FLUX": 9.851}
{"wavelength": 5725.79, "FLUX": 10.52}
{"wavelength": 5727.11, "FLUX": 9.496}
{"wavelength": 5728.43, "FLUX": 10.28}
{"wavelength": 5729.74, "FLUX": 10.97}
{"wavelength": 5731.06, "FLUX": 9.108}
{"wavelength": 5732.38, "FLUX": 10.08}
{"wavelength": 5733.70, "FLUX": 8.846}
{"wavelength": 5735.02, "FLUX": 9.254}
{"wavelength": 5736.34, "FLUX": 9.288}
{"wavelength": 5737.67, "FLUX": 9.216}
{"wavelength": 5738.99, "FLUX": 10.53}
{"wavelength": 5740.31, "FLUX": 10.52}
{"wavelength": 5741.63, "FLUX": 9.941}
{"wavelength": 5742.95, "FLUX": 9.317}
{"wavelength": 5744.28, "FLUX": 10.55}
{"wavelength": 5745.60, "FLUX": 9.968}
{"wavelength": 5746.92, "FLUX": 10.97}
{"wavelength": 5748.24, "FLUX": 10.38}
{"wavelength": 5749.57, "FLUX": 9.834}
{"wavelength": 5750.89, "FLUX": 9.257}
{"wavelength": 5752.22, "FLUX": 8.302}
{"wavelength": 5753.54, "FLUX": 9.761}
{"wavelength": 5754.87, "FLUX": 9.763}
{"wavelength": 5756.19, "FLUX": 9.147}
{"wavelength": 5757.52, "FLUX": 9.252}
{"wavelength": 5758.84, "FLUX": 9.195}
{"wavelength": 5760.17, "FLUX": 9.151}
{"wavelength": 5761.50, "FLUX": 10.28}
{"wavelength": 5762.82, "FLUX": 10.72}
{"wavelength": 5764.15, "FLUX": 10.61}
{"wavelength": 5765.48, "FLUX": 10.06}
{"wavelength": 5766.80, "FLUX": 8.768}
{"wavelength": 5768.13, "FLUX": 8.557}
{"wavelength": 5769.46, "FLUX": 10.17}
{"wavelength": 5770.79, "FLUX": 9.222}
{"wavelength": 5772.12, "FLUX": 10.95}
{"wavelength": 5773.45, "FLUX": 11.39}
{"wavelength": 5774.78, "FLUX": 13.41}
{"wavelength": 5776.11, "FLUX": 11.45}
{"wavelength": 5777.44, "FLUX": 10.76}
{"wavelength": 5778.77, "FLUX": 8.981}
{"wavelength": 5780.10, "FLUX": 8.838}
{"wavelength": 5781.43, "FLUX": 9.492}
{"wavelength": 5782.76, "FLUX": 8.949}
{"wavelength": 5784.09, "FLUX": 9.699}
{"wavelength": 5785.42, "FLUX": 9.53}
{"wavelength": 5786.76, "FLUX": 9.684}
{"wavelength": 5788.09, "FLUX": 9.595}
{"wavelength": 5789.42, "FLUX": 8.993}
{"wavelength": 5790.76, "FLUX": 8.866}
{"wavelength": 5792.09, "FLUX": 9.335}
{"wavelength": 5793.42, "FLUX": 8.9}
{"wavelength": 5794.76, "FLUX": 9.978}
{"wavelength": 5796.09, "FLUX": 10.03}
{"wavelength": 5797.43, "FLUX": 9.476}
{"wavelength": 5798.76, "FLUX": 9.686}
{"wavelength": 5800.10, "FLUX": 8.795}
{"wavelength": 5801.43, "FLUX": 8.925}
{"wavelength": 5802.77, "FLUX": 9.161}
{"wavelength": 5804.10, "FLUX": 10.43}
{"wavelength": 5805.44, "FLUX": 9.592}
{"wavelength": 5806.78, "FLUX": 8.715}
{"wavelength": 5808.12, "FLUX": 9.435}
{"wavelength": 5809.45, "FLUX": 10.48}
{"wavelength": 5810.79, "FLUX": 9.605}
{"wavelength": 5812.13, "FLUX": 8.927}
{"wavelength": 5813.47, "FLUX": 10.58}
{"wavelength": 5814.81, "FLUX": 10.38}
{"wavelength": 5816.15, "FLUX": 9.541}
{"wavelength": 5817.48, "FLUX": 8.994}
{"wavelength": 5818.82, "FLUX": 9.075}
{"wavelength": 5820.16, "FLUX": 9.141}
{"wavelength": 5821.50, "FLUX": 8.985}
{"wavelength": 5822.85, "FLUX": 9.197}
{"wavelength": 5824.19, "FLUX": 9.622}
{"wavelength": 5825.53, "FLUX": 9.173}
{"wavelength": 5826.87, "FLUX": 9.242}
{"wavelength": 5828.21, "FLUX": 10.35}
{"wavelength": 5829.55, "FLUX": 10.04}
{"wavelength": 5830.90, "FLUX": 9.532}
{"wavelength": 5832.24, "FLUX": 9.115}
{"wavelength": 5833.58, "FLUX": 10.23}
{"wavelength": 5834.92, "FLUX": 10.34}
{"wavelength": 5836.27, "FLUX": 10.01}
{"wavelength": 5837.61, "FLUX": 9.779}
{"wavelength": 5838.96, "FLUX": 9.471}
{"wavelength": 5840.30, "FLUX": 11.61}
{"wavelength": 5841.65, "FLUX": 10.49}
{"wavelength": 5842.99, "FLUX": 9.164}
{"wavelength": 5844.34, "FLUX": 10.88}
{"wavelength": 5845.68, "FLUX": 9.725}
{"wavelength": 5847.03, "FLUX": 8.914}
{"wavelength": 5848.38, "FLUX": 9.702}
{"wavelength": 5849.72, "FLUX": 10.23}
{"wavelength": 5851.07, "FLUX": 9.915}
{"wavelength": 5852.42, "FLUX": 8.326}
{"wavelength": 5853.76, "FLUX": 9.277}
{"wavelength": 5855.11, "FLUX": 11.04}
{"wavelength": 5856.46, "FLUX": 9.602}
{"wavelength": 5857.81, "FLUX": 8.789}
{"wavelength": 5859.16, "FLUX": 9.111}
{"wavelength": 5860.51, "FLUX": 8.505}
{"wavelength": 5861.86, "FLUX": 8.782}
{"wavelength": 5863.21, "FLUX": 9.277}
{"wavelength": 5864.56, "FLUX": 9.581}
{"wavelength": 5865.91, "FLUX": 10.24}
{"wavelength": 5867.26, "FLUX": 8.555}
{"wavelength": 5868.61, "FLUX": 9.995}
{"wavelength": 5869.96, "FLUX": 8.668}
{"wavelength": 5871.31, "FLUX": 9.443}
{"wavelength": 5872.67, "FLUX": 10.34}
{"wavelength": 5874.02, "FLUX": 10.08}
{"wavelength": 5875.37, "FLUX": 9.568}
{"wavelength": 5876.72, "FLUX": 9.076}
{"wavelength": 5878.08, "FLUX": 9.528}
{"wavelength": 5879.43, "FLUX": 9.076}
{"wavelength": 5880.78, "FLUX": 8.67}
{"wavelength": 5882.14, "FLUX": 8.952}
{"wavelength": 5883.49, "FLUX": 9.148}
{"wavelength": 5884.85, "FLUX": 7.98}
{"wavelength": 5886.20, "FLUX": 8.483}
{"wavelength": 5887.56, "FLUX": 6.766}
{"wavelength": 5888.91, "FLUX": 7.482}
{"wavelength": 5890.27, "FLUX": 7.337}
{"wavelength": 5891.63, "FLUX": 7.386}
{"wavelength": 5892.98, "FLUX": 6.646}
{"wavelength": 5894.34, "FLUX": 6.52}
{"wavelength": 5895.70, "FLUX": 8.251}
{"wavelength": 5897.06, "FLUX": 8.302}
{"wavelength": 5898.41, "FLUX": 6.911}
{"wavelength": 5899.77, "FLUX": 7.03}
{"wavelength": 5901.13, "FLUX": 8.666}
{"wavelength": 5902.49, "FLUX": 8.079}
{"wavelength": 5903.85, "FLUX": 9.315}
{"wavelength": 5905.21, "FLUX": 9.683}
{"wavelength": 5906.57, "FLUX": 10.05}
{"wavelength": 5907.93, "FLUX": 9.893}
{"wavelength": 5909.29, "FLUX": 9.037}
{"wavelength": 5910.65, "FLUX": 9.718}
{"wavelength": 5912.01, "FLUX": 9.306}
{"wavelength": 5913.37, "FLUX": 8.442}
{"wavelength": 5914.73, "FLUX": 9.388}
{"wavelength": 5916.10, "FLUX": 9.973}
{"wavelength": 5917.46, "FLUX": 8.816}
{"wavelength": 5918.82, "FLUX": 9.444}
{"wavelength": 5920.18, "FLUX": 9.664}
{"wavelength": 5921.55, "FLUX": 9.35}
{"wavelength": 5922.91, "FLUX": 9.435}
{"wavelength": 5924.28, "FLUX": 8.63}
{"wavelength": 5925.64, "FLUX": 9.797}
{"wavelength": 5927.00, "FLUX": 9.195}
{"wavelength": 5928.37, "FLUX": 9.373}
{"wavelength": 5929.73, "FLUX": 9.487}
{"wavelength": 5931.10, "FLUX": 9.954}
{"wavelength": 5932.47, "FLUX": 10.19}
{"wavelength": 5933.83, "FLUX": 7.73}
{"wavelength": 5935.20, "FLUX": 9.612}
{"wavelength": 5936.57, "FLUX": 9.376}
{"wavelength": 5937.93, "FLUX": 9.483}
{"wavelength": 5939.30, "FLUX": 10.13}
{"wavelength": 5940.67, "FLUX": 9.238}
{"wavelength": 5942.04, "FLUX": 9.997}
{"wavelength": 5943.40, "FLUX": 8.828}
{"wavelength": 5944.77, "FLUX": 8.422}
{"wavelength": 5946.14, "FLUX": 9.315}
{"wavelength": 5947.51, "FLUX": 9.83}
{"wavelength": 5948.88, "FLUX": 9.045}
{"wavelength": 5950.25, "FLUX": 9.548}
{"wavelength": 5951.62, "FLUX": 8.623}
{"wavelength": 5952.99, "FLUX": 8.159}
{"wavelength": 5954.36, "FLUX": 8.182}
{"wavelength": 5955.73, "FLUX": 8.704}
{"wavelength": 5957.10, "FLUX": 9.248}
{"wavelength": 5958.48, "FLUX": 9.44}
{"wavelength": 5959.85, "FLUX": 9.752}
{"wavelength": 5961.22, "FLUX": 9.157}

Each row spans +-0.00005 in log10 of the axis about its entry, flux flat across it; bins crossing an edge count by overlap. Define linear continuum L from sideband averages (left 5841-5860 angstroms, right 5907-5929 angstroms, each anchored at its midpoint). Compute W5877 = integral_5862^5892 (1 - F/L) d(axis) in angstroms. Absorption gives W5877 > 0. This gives 2.0 angstroms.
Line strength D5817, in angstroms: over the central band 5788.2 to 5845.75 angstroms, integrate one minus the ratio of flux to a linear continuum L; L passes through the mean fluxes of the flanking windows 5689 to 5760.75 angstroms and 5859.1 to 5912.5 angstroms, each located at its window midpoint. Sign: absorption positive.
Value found -3.51 angstroms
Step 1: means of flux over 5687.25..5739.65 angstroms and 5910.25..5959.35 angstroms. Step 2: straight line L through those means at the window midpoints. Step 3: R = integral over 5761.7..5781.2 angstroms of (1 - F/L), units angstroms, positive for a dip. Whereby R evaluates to -1.7 angstroms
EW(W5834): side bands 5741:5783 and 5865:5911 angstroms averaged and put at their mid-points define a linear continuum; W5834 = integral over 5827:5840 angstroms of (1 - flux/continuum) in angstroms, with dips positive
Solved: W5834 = -0.96 angstroms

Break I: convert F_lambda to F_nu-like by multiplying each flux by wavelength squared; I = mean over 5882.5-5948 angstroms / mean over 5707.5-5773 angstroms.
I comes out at 0.97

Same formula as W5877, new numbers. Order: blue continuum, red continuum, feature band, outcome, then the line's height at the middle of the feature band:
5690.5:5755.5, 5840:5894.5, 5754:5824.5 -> -2.5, 9.34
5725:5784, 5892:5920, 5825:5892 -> -2.1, 9.06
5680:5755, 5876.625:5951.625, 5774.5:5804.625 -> -1.1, 9.29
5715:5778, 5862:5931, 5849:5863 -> -0.3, 9.18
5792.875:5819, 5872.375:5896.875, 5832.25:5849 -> -1.8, 9.03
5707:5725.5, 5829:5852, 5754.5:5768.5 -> 0.1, 9.7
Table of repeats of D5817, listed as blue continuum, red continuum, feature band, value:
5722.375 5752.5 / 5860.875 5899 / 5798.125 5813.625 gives -0.4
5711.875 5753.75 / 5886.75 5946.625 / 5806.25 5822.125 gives -0.1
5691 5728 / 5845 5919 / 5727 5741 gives -0.8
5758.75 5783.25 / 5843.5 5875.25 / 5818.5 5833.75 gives 0.4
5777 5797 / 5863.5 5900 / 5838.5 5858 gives -2.2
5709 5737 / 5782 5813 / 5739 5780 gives -1.8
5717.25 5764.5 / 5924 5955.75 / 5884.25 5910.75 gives 3.4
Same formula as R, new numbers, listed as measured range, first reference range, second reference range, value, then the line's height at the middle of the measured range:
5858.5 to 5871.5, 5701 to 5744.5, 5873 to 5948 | -0.18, 9.08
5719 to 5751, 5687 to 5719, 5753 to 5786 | -1.34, 9.56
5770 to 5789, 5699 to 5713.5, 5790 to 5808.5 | -1.68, 9.3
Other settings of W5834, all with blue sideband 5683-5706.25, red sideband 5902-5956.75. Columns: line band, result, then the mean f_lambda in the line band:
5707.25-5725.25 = -0.66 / 9.57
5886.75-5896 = 2.08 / 7.17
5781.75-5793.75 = -0.07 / 9.3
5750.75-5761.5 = -0.06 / 9.29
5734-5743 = -0.47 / 9.72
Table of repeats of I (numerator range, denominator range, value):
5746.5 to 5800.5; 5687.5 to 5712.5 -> 1.11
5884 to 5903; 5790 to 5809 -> 0.83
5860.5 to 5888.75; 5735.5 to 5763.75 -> 0.97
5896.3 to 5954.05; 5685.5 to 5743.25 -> 1.04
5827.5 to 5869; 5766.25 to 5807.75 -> 1.02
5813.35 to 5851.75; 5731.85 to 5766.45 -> 1.03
